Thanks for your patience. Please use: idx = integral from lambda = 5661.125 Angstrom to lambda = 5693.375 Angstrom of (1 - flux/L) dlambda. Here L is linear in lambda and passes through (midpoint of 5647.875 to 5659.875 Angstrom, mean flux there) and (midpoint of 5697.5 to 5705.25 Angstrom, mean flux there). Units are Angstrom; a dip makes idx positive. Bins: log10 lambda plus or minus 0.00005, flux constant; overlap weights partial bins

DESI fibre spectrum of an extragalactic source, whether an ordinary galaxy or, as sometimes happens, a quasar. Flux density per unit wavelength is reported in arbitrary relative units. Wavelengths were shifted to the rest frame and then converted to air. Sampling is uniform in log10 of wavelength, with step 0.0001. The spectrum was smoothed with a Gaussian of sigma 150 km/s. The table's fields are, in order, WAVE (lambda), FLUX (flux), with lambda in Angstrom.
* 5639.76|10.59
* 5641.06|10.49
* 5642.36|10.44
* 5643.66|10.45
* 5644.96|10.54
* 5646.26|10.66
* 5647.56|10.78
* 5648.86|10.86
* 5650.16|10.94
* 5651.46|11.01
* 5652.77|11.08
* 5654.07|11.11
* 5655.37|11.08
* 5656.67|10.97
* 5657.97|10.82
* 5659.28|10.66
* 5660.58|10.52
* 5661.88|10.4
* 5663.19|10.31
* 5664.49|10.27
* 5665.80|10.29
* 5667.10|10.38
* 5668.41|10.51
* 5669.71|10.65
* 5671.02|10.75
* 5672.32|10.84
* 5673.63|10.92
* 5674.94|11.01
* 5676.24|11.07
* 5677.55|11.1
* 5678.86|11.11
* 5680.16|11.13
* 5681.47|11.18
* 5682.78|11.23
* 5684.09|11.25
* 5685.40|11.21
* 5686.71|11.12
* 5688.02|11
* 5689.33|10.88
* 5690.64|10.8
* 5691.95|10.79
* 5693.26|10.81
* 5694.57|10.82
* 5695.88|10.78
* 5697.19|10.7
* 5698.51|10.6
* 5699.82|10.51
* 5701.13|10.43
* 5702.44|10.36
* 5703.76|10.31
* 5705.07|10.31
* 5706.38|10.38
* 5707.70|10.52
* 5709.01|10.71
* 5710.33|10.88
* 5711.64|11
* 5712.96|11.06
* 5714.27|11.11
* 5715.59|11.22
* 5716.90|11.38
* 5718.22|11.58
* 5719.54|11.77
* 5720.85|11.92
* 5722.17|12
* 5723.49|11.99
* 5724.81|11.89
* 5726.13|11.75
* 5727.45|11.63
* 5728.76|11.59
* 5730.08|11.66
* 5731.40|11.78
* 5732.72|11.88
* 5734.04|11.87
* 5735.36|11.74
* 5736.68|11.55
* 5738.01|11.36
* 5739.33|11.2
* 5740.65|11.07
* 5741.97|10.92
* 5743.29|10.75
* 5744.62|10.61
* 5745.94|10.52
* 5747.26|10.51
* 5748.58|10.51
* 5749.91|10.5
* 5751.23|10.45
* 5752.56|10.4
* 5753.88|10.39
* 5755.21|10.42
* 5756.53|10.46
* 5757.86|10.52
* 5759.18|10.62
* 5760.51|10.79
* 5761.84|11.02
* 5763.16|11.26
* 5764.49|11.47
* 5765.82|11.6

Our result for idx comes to -0.46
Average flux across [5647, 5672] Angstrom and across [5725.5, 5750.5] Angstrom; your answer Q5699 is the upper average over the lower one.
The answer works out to 1.0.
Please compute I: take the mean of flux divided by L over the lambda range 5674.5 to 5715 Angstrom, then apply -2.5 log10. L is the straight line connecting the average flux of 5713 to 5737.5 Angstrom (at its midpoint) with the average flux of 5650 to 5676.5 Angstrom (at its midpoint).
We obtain 0.04 mag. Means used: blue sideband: 10.7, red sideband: 11.7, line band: 10.8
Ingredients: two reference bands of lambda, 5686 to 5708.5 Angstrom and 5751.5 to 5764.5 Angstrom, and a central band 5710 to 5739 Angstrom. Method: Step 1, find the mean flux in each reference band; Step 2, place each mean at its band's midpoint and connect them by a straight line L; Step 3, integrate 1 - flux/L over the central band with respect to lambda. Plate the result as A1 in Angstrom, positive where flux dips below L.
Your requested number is -2.5 Angstrom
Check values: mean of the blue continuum 10.7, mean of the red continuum 10.7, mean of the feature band 11.6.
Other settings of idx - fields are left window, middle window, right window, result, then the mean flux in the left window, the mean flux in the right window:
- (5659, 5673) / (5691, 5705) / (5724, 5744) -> 0.48 Angstrom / 10.5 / 11.5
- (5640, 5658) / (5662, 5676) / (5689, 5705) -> 0.17 Angstrom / 10.8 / 10.6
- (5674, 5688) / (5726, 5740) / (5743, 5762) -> -1.21 Angstrom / 11.1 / 10.5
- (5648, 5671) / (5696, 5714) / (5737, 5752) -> 0.21 Angstrom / 10.7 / 10.8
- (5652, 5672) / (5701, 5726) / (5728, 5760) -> -0.62 Angstrom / 10.7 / 11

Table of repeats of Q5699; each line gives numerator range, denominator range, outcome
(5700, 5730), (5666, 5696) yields 1.02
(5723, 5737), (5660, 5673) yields 1.12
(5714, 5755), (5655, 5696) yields 1.04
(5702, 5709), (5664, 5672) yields 0.99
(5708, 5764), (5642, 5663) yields 1.04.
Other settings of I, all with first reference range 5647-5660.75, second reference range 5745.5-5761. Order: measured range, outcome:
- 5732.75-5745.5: -0.07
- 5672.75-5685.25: -0.03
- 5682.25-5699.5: -0.02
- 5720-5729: -0.12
